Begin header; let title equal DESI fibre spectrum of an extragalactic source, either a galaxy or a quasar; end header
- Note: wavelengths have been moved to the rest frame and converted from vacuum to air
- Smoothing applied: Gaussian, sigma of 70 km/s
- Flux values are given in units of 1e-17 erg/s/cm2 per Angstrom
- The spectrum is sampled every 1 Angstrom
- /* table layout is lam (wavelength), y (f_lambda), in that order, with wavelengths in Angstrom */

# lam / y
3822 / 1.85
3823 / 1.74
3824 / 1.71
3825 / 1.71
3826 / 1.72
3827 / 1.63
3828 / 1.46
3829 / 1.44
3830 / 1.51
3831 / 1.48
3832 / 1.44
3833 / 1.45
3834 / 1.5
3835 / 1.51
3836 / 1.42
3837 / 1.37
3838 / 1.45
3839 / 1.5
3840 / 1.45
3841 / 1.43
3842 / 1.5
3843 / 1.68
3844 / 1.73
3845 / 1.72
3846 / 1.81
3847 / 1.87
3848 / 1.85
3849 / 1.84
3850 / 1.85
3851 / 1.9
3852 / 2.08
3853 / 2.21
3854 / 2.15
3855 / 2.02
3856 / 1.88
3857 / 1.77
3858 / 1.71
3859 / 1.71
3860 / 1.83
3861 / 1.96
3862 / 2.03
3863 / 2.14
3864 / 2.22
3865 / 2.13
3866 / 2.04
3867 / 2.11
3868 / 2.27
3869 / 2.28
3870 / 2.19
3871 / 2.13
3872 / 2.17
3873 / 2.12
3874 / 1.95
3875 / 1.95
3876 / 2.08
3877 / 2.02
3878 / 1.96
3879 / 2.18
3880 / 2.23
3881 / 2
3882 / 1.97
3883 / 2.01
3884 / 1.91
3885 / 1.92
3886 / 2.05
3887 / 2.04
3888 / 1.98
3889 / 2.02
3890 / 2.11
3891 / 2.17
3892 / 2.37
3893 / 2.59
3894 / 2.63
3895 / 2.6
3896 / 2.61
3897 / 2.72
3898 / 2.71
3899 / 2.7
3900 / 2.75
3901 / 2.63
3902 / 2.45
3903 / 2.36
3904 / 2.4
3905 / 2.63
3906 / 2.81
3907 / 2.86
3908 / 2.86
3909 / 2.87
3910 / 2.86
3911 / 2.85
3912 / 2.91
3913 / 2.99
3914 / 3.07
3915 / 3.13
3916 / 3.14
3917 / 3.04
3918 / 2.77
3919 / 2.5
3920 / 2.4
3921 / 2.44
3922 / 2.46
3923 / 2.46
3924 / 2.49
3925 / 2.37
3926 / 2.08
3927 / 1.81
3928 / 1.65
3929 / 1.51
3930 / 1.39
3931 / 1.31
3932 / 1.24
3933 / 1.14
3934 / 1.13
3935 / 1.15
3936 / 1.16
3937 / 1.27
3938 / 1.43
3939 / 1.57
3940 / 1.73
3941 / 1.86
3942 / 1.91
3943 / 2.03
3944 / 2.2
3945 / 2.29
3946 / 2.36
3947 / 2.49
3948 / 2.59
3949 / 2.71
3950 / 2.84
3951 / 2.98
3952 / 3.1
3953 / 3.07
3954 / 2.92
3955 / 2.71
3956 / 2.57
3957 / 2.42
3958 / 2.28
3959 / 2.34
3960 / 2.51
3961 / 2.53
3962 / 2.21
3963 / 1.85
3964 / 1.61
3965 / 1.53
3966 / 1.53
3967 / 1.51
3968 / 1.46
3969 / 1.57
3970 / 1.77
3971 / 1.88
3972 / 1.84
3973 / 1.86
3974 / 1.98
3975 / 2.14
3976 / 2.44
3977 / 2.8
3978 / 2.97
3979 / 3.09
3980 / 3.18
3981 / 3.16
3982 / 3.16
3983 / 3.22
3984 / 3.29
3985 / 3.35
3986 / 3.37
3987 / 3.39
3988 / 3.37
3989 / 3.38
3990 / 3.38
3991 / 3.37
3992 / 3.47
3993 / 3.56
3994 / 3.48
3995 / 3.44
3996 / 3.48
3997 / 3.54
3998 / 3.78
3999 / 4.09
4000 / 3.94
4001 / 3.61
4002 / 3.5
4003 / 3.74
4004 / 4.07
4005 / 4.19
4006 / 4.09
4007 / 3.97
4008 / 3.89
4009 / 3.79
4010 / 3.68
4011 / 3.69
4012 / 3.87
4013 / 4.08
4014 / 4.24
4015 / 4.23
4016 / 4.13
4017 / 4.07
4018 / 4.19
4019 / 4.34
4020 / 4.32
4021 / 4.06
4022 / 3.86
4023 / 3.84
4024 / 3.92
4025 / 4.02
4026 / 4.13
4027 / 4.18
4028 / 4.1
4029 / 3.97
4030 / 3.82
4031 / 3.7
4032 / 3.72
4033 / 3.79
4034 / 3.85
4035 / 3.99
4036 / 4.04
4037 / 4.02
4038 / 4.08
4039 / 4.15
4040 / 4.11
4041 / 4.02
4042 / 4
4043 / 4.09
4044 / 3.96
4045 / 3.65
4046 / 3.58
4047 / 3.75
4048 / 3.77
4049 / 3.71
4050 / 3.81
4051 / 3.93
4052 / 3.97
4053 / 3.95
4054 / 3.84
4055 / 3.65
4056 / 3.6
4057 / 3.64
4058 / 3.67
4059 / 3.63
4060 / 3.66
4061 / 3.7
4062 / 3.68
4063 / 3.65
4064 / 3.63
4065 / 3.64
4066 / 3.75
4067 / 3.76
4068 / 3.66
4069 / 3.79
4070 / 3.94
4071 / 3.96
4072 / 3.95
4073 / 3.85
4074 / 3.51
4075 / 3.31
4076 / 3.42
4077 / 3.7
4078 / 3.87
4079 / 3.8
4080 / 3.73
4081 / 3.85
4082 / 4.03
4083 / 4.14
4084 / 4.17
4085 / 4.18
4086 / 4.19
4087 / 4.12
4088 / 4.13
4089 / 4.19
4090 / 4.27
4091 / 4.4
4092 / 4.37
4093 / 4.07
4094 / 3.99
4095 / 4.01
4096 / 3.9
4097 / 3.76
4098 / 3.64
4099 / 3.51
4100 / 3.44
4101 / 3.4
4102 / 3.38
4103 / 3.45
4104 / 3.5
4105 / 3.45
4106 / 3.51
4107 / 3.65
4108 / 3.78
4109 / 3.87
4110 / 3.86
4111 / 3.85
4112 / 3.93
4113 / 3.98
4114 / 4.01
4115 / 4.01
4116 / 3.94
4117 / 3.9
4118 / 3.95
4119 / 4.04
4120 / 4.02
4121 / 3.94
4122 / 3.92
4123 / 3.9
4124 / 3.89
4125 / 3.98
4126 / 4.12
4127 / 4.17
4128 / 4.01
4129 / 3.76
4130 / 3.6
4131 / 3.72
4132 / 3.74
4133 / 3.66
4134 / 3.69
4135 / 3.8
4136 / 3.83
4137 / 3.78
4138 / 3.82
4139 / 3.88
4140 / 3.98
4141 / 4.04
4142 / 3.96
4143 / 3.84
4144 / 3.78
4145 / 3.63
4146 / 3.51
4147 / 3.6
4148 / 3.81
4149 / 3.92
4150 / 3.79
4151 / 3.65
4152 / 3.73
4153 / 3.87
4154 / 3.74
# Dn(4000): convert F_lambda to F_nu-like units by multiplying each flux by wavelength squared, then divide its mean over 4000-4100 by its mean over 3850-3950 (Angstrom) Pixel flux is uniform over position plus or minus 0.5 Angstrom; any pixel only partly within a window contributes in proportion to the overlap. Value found 1.9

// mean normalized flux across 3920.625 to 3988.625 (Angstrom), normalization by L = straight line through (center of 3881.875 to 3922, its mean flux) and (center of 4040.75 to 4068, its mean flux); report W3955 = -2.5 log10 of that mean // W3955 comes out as 0.31 mag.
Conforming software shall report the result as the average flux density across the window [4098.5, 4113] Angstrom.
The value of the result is 3.63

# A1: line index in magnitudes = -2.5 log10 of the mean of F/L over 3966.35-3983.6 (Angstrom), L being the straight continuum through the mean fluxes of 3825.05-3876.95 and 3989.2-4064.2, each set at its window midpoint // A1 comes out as 0.36 mag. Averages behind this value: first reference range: 1.82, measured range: 2.35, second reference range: 3.85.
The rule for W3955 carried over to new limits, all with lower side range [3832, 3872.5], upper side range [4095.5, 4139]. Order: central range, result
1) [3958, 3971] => 0.376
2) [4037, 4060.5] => -0.169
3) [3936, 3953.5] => 0.138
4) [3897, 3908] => -0.194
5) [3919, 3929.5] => 0.089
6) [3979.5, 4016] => -0.242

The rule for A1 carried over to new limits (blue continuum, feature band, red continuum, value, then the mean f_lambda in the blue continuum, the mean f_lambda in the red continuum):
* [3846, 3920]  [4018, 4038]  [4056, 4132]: -0.19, 2.3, 3.83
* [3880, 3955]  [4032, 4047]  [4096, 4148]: -0.23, 2.31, 3.79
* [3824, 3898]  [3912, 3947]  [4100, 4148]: 0.16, 1.93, 3.81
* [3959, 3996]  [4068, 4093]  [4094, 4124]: -0.12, 2.64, 3.78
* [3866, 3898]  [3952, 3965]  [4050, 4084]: 0.17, 2.18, 3.76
